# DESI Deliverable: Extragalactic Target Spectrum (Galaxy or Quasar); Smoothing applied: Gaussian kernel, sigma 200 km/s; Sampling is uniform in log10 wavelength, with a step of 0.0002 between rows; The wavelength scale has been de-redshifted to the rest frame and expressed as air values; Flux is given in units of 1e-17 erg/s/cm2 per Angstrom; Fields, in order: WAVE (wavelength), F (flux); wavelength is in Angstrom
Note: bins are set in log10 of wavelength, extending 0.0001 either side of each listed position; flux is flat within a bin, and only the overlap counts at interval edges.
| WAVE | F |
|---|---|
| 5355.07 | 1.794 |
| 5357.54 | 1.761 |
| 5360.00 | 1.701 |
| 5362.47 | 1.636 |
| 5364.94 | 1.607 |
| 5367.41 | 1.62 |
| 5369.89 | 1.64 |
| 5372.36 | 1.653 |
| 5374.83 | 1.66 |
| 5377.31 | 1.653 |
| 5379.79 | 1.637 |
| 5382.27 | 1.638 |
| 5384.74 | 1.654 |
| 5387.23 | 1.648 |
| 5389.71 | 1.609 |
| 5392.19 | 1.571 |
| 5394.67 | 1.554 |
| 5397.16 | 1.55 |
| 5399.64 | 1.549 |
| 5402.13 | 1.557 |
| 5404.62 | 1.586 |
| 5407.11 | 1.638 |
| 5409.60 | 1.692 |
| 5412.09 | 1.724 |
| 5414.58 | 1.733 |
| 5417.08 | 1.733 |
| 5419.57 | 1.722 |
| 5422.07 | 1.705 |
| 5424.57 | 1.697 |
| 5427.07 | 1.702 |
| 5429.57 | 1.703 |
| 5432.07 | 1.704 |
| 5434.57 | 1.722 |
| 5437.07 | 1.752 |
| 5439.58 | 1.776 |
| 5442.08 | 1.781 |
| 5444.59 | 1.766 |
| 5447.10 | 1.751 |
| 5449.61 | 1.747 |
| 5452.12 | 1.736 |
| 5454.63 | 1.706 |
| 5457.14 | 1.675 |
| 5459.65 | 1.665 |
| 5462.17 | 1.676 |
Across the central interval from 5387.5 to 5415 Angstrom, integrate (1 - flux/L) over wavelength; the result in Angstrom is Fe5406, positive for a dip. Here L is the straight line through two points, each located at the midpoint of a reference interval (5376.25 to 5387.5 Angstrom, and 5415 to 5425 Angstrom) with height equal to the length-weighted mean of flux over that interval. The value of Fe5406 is 1.1 Angstrom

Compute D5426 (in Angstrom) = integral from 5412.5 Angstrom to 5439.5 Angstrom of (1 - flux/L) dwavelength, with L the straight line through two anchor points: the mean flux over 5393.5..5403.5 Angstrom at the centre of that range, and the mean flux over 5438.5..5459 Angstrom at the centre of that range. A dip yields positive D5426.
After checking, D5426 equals -1.1 Angstrom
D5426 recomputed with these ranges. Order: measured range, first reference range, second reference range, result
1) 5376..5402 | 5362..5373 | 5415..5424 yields 0.96 Angstrom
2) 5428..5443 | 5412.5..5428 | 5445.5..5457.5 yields -0.14 Angstrom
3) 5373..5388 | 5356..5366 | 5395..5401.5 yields -0.33 Angstrom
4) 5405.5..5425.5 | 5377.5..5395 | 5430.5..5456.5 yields -0.24 Angstrom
